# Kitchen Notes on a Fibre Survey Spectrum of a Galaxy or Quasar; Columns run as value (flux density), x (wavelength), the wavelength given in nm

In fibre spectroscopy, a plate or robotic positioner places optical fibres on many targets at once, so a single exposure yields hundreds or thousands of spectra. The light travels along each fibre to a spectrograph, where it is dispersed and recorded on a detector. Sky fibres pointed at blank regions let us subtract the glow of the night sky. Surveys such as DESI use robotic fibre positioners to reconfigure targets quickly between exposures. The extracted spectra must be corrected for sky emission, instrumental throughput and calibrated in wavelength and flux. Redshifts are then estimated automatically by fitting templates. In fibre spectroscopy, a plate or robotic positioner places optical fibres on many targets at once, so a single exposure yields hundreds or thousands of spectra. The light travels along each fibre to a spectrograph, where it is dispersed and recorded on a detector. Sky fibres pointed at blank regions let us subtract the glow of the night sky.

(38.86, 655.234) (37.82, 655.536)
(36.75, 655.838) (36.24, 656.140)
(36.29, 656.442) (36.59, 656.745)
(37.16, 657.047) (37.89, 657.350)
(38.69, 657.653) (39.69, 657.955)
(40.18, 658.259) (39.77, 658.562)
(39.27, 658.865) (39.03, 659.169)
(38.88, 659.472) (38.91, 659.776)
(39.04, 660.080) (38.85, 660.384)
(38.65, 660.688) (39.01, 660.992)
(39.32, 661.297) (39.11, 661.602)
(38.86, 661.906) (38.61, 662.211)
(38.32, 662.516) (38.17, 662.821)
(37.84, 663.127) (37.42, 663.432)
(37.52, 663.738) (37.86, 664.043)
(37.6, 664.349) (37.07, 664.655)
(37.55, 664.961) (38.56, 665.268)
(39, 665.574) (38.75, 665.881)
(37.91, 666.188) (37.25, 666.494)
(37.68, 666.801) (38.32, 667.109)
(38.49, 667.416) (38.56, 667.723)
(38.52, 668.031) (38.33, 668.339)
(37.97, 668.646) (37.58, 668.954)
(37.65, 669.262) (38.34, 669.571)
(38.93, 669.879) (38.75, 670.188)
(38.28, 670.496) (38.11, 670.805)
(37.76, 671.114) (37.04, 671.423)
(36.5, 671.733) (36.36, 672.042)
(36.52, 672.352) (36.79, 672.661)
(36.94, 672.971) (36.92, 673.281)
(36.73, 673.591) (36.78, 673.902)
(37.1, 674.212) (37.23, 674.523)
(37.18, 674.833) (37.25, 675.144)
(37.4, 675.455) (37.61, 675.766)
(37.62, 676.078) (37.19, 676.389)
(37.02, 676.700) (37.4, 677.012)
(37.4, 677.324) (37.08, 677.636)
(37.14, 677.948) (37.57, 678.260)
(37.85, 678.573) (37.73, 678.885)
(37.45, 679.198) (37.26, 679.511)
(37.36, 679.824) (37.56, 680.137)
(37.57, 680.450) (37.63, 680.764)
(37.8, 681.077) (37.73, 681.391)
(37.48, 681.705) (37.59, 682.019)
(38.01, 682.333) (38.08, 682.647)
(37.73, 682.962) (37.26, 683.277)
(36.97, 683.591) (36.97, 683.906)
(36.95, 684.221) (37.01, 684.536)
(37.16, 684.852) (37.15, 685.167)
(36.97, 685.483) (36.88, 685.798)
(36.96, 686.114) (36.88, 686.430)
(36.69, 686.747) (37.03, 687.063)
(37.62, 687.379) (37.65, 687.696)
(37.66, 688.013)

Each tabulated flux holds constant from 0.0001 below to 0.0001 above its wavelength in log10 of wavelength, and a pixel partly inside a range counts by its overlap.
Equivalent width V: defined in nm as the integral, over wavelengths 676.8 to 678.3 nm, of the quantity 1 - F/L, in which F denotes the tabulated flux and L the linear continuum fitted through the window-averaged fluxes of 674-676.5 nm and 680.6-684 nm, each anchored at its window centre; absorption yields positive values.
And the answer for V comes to 0.00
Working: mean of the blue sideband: 37.3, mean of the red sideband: 37.6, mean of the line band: 37.3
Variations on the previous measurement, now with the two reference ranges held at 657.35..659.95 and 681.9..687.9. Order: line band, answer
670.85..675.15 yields 0.13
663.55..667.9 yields 0.08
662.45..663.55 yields 0.03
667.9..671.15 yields 0.02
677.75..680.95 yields 0.01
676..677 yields 0.02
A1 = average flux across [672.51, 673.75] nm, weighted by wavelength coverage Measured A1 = 36.8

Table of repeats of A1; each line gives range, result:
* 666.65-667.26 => 37.9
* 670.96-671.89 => 37.1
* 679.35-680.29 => 37.4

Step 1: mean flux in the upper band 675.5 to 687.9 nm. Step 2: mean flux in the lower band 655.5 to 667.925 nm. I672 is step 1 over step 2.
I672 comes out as 1.0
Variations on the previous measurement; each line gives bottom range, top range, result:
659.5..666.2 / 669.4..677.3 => 0.97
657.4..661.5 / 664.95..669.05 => 0.98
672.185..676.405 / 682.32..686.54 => 1.00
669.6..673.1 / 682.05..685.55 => 1.00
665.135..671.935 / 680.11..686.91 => 0.98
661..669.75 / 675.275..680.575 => 0.98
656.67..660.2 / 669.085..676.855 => 0.96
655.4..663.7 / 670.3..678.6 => 0.97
